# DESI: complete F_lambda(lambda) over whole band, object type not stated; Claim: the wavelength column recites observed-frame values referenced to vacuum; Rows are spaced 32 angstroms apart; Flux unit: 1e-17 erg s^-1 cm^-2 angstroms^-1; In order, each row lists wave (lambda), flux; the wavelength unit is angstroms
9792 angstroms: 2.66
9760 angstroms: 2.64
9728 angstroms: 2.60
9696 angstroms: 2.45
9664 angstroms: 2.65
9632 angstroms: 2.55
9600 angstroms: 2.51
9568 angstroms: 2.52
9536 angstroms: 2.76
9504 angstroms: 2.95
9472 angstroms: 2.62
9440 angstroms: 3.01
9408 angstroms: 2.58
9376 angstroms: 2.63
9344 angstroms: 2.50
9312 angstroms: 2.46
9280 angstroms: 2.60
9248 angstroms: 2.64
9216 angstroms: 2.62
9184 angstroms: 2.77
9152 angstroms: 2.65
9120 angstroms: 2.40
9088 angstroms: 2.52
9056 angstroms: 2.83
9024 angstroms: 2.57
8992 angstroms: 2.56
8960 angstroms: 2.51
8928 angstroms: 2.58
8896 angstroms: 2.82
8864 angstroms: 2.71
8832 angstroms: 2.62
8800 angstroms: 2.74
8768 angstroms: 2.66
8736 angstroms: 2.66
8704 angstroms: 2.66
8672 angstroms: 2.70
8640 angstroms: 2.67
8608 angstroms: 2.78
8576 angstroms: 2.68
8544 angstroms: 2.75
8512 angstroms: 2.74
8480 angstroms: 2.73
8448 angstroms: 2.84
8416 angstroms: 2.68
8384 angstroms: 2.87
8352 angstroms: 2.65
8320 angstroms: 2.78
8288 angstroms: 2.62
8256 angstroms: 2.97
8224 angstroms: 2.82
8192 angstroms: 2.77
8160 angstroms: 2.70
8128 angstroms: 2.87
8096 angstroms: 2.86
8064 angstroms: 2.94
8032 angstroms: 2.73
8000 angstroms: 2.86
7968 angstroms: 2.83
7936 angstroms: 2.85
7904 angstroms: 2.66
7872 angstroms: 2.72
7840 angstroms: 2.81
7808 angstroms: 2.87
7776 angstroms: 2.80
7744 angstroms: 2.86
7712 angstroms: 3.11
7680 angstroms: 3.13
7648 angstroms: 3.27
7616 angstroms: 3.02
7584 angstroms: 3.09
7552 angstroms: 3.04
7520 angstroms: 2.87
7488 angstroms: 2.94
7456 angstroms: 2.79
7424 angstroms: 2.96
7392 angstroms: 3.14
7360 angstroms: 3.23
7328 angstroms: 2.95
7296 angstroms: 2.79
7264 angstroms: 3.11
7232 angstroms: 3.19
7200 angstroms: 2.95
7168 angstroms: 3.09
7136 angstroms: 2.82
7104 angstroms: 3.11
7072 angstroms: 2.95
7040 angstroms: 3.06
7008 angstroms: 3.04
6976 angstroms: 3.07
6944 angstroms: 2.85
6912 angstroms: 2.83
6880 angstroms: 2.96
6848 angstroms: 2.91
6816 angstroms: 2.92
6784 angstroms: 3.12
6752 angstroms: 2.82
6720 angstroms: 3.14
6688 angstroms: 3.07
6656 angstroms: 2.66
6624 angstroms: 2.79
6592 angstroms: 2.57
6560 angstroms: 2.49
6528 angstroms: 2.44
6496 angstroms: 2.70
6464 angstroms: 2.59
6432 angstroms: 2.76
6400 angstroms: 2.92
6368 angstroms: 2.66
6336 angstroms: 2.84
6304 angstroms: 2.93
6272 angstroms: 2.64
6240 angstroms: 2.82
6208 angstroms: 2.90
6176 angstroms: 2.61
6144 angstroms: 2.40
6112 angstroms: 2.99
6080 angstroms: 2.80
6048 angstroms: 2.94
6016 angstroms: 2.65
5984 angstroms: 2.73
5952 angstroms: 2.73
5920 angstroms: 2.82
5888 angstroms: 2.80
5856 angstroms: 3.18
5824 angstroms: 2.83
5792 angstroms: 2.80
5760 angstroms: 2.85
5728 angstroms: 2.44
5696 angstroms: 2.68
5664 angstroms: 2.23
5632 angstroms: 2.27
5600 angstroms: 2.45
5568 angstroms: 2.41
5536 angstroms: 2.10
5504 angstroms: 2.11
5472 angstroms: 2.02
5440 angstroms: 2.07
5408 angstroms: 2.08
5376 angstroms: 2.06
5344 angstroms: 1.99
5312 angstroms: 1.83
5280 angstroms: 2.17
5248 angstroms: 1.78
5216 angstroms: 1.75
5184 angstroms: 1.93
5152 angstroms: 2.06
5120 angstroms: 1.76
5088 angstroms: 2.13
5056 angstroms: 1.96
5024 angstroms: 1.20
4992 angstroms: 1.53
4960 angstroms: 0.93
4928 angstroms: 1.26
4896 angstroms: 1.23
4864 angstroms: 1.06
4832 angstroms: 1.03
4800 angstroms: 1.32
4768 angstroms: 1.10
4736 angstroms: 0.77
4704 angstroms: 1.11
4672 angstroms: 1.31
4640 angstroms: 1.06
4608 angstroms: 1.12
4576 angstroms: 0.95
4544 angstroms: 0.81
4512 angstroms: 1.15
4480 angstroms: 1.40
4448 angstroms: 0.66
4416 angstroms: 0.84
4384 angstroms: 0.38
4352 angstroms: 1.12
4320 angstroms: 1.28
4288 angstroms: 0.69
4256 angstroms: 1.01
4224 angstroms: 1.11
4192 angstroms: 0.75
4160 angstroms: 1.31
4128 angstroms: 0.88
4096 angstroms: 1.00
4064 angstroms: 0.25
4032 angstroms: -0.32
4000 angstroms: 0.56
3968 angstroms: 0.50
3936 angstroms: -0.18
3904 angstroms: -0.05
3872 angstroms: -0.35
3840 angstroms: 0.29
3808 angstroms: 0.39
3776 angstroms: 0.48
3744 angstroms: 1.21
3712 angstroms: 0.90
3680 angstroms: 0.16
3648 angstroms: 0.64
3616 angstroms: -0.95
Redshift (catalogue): 0.26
